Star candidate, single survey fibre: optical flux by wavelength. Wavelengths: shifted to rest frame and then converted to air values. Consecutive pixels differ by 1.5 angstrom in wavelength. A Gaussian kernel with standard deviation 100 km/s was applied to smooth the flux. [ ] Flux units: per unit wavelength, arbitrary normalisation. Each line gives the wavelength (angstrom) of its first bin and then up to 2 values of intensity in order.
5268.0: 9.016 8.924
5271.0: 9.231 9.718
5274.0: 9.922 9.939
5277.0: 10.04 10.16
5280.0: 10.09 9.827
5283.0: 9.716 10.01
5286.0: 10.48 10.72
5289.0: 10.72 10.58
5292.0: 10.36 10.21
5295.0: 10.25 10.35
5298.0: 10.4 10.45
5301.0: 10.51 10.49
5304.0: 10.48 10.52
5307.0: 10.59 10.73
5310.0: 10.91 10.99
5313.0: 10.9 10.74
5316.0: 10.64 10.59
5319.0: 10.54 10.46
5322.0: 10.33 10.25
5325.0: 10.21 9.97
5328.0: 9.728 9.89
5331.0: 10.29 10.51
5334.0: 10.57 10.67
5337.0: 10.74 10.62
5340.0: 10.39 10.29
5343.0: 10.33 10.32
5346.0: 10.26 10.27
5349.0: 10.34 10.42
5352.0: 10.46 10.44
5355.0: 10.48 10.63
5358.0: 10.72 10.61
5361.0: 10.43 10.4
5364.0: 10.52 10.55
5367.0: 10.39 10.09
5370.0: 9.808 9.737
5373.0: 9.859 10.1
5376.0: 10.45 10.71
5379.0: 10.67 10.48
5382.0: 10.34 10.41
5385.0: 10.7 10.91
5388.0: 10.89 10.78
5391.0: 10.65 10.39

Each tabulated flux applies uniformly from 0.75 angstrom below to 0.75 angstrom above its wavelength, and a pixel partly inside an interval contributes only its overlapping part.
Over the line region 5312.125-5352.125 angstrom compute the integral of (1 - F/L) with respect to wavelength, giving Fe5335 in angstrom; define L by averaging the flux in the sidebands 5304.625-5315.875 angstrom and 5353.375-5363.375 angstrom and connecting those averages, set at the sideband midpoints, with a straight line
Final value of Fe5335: 1.0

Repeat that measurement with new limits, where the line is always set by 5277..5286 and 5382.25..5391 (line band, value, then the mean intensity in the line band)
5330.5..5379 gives 0.5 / 10.4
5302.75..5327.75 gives -0.7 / 10.5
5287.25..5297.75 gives -0.4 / 10.4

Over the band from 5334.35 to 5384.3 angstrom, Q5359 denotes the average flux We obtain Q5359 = 10.4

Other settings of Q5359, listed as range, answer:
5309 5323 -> 10.7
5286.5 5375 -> 10.4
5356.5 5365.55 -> 10.5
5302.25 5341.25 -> 10.5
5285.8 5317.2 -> 10.6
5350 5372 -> 10.4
